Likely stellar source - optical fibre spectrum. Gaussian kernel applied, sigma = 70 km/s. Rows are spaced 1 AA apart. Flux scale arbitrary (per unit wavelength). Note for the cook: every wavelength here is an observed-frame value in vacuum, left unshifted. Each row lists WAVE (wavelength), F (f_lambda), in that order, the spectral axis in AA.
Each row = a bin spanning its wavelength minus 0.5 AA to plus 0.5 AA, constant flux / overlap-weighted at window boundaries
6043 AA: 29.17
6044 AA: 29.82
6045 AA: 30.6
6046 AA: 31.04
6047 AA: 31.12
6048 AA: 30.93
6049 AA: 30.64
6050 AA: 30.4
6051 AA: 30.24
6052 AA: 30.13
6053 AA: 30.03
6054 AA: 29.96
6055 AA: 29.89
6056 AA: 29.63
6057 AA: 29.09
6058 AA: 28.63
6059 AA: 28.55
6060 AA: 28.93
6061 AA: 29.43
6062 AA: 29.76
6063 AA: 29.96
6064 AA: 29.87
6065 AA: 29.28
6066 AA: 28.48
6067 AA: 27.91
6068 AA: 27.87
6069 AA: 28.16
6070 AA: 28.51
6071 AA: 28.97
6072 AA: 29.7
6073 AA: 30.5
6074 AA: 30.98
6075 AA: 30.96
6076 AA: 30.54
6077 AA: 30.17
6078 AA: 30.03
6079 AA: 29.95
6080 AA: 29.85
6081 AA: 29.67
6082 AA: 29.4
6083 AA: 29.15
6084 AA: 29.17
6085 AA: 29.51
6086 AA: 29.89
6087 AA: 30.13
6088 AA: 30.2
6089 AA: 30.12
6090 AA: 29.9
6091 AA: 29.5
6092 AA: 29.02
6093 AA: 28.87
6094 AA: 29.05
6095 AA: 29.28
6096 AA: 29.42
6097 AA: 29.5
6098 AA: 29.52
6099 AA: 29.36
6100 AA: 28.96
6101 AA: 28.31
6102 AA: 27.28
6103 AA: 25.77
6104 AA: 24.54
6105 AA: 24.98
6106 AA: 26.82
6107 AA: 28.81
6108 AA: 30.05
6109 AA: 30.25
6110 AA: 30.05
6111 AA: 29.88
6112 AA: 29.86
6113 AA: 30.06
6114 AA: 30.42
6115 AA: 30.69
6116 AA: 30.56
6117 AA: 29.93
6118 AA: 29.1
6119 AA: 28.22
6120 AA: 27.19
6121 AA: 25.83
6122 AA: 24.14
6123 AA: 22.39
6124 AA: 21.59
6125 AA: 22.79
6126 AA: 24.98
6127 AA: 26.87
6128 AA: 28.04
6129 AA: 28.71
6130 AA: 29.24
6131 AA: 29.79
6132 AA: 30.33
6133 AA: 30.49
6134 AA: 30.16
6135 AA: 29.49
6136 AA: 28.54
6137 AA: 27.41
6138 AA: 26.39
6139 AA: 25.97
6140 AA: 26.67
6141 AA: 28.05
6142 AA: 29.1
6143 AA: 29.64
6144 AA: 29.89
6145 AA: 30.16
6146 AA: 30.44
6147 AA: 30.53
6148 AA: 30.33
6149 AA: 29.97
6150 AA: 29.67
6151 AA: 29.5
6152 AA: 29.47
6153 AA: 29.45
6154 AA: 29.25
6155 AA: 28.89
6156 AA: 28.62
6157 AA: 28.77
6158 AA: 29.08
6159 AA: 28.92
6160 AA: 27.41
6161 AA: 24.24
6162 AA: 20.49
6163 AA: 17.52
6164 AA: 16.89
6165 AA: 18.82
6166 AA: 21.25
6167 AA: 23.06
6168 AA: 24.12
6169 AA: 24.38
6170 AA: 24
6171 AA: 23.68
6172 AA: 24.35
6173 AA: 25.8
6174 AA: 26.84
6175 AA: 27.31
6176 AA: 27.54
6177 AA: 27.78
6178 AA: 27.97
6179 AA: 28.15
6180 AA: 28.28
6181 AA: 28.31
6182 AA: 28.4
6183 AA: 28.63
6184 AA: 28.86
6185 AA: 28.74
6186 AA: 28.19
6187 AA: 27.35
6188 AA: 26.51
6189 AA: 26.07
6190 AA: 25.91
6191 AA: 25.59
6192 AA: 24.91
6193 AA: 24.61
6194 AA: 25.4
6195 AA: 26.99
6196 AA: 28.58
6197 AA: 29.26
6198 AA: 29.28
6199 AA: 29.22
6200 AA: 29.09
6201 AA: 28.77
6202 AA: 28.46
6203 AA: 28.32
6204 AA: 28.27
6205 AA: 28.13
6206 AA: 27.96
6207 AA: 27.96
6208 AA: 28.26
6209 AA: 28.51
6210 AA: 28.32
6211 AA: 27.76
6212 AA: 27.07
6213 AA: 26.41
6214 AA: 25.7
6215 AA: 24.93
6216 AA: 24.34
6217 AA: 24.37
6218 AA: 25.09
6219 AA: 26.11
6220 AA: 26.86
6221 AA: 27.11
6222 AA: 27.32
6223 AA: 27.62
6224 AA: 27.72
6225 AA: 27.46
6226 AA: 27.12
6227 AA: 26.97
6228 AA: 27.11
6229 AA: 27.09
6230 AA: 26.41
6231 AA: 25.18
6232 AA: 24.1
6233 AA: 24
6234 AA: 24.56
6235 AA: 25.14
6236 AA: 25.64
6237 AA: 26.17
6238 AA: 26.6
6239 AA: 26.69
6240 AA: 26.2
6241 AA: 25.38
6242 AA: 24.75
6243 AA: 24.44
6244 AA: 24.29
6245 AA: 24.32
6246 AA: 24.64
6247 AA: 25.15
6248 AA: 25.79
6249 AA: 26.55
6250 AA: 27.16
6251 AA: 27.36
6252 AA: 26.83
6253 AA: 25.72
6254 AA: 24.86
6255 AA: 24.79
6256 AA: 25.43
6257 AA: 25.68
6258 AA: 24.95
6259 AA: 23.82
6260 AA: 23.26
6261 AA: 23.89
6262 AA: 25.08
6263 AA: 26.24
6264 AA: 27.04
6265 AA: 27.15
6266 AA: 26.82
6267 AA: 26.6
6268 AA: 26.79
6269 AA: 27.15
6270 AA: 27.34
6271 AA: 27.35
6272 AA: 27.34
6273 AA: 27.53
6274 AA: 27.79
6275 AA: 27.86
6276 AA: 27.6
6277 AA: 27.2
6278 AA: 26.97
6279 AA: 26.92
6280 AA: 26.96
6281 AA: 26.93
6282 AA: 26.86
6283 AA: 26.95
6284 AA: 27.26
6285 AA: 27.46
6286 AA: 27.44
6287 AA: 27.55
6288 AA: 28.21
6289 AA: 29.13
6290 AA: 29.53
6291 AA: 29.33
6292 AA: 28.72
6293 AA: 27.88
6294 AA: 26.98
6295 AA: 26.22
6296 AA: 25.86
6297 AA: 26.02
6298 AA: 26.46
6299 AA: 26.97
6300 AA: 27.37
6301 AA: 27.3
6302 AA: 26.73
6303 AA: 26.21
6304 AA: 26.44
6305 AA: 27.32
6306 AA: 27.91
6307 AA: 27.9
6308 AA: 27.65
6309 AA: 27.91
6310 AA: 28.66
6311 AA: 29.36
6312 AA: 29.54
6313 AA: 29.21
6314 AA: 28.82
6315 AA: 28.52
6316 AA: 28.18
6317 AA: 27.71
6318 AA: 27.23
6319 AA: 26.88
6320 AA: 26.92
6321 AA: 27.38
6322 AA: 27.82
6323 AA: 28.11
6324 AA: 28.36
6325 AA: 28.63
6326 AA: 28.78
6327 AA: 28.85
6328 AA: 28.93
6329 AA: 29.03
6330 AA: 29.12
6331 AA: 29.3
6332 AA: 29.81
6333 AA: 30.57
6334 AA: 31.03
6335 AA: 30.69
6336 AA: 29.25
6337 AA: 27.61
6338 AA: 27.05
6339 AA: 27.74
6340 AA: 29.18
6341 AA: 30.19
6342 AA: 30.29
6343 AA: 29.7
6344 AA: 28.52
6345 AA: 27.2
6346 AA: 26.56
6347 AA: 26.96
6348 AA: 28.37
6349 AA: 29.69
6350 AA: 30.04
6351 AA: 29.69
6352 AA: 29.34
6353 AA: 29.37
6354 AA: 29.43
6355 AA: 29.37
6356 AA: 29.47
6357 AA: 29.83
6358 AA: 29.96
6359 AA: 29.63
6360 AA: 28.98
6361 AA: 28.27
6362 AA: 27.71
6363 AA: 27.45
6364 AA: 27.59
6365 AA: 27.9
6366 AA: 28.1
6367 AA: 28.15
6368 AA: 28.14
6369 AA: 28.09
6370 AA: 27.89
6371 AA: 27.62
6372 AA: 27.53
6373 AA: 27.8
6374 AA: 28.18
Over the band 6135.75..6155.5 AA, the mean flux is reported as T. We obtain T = 29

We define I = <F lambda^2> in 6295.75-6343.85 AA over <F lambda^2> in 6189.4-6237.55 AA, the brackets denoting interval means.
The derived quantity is 1.1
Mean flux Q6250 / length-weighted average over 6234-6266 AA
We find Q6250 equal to 25.5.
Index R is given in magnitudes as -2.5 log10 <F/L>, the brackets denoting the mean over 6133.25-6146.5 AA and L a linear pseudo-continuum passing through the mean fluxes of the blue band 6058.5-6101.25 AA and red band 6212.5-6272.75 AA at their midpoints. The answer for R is -0.02 mag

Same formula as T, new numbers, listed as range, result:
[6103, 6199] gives 27.3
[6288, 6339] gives 28.1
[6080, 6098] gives 29.5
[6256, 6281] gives 26.5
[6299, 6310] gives 27.3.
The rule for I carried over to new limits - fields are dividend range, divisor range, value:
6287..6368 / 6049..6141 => 1.06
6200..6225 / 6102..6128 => 1.02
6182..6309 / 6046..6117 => 0.96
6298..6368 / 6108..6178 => 1.11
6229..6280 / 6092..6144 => 0.96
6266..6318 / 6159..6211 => 1.08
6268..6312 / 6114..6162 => 1.02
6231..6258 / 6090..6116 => 0.92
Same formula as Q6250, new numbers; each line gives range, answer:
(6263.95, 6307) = 27.3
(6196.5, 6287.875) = 26.6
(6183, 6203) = 27.5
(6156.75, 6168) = 23.2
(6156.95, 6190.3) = 25.7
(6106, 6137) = 28.2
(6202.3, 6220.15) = 26.9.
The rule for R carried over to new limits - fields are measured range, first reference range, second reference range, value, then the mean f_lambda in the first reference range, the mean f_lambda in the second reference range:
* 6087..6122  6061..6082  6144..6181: -0.01 mag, 29.5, 26.5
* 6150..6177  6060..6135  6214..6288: 0.09 mag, 28.8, 26.2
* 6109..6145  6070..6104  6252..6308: 0.03 mag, 29.4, 26.8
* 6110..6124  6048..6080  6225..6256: 0.01 mag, 29.6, 25.7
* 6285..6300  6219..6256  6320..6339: 0.00 mag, 26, 28.8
